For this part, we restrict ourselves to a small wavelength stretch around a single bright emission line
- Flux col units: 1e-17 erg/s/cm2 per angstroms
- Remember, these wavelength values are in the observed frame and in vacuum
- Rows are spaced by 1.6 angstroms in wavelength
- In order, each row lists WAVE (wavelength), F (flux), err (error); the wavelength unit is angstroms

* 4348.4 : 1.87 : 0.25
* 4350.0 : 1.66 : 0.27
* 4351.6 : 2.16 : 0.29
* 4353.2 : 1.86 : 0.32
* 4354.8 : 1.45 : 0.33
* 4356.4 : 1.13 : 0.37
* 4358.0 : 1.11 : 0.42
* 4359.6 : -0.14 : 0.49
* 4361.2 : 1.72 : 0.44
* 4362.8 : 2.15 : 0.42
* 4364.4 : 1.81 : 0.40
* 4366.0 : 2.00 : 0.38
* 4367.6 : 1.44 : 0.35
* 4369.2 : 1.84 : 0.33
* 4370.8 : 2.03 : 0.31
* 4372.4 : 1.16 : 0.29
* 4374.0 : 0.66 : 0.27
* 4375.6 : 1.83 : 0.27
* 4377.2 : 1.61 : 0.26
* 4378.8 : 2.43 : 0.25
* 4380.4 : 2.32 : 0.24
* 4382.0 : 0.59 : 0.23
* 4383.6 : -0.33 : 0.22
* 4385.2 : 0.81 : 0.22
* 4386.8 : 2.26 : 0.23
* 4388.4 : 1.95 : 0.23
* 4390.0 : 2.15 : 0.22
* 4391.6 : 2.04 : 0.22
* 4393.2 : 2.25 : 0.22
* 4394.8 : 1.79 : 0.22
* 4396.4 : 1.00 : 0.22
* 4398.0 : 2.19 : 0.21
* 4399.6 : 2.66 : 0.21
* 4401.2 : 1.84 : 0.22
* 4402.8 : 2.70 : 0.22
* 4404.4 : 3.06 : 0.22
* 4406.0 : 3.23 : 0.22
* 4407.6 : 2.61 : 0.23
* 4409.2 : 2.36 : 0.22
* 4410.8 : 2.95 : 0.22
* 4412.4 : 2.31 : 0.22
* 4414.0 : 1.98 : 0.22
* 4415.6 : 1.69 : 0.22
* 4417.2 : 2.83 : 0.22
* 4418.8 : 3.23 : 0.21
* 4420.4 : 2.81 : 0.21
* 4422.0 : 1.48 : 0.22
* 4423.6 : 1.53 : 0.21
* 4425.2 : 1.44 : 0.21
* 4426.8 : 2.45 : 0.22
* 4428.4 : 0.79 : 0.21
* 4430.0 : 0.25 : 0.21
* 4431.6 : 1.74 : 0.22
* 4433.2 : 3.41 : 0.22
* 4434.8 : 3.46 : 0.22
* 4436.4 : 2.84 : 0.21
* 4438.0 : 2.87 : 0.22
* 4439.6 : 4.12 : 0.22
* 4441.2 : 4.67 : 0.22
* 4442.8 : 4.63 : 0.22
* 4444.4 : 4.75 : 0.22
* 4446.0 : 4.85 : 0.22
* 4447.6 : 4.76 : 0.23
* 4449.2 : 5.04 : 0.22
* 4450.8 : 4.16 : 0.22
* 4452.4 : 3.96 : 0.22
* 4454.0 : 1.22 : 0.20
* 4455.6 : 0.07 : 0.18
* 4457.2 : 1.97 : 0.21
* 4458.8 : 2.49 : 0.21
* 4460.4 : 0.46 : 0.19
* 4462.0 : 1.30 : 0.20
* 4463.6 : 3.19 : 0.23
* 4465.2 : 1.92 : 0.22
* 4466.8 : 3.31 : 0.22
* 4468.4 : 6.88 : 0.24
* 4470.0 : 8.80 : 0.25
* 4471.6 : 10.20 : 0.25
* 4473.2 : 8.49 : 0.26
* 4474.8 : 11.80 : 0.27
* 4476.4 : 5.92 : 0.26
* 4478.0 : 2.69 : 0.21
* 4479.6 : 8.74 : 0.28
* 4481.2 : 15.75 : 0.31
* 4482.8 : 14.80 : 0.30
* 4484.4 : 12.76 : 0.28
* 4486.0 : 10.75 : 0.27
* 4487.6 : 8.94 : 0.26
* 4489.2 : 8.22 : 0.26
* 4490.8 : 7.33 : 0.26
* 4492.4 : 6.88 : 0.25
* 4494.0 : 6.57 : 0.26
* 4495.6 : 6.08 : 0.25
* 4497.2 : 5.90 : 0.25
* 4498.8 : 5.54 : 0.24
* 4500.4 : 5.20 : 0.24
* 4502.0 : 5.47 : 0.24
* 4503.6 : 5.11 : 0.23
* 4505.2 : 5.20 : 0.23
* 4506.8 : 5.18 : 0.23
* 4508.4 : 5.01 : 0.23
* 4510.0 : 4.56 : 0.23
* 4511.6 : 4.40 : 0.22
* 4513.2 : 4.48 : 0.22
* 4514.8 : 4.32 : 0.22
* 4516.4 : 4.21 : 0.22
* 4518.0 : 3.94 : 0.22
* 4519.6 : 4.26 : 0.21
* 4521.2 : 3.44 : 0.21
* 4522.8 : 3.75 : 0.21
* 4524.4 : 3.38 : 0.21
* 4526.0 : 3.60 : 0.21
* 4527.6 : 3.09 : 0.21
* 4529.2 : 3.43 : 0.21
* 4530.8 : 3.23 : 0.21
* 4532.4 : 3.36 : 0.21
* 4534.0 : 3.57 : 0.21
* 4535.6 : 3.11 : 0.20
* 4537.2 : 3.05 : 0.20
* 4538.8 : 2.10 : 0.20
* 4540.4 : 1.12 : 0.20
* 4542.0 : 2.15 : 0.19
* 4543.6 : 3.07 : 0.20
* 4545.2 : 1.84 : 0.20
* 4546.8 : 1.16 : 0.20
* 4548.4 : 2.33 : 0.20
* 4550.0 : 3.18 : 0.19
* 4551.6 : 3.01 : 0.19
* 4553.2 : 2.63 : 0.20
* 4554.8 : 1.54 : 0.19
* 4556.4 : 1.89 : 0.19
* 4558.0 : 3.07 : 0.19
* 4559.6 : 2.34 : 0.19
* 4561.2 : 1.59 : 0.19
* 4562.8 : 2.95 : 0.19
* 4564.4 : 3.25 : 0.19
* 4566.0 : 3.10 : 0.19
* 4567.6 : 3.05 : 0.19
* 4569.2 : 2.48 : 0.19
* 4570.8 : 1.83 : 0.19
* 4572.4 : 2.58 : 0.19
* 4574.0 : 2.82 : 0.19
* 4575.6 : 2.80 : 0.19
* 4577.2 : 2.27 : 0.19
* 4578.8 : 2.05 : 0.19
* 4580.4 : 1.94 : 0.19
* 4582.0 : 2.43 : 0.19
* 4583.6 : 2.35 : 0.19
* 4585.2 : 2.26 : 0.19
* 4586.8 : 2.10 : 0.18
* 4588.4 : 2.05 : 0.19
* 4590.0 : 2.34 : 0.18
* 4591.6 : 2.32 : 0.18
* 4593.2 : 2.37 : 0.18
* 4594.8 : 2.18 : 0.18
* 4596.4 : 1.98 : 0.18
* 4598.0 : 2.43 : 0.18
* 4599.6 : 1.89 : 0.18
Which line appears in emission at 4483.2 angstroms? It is Lyman alpha 1216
